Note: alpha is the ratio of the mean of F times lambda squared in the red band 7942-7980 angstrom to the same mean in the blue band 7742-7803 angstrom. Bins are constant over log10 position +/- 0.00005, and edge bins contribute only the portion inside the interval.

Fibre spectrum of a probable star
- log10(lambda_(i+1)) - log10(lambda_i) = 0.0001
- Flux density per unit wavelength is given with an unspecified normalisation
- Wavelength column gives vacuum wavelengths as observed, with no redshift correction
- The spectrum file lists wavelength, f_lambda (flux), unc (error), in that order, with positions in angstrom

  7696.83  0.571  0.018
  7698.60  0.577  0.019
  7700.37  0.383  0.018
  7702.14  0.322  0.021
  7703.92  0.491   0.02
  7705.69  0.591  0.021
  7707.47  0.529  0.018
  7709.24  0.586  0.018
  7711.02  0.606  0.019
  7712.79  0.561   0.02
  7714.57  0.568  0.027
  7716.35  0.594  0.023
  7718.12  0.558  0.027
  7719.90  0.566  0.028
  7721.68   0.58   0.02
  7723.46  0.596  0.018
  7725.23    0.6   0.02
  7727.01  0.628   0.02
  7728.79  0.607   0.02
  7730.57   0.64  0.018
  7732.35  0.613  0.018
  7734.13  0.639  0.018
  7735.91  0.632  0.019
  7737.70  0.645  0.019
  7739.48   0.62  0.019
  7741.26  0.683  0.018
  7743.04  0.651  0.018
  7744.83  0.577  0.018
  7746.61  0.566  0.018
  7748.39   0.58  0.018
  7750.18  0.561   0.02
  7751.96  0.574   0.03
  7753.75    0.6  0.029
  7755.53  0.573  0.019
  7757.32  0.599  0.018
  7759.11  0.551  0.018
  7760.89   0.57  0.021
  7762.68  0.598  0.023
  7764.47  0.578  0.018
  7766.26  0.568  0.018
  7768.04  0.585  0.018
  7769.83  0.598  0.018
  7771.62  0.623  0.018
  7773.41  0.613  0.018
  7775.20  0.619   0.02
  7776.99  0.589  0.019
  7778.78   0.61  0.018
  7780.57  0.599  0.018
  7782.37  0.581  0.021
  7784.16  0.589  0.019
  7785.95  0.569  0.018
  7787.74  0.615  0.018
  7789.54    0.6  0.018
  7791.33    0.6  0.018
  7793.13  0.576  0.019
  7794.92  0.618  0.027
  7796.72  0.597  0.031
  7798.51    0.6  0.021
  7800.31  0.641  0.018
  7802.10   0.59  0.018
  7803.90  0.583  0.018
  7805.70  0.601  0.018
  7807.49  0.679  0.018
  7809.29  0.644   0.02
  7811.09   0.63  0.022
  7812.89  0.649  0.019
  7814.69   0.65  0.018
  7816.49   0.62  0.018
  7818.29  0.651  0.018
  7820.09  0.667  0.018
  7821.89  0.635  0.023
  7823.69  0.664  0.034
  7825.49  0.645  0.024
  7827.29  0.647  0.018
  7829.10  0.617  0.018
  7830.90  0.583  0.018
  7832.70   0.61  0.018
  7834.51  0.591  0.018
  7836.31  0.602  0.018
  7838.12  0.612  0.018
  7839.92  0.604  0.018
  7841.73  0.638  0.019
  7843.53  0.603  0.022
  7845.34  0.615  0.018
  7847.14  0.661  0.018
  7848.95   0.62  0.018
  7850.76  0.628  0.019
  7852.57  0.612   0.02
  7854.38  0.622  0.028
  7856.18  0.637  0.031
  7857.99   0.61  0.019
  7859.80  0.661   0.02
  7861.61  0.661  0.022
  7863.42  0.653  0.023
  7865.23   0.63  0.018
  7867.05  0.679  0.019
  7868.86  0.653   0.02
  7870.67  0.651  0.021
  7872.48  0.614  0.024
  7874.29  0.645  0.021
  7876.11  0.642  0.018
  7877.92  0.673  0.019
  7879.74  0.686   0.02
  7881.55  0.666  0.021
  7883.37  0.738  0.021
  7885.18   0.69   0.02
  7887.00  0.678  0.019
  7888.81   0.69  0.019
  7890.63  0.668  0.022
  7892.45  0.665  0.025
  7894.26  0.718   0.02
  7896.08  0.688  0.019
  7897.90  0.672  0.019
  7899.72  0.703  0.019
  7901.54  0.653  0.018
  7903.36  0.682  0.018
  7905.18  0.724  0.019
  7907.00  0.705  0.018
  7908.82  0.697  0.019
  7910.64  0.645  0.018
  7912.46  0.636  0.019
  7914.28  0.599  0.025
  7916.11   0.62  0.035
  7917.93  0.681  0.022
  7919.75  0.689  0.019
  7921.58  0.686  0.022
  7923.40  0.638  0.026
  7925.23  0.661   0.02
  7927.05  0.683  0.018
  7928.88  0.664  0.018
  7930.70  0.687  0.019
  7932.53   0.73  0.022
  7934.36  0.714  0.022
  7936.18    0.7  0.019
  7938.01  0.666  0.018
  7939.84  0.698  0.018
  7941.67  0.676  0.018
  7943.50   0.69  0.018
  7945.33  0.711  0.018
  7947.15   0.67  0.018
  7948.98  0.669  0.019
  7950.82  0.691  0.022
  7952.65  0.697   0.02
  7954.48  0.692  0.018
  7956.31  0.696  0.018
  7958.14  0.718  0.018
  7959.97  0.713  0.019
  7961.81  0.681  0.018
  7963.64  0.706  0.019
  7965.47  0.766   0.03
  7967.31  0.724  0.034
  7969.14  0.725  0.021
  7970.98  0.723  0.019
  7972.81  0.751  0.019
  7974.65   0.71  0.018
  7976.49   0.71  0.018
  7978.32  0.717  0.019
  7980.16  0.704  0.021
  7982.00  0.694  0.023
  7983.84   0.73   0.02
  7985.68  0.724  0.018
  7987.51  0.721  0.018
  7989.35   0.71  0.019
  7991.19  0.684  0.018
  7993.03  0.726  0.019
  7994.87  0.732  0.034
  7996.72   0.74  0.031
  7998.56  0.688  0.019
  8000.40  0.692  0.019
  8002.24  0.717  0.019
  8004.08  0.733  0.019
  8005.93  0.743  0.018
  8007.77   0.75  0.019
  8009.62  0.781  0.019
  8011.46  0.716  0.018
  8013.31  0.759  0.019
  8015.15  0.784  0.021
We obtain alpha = 1.3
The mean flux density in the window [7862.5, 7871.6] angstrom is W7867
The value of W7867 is 0.653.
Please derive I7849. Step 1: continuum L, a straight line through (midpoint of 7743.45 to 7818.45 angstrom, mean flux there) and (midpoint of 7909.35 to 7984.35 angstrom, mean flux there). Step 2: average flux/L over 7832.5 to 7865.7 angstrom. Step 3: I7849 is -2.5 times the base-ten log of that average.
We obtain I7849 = 0.022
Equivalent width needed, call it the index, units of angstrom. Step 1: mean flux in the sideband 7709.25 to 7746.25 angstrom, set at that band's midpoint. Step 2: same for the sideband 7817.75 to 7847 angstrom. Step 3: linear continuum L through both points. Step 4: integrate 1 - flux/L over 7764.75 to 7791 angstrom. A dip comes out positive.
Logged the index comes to 0.8 angstrom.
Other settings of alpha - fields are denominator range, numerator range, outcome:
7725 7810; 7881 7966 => 1.18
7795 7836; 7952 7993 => 1.19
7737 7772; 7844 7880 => 1.11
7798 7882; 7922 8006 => 1.15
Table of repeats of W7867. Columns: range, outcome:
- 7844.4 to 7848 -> 0.638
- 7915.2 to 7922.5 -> 0.669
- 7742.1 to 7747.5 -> 0.599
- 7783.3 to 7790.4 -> 0.593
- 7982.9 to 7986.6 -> 0.728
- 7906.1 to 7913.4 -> 0.671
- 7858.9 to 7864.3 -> 0.658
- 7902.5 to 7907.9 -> 0.704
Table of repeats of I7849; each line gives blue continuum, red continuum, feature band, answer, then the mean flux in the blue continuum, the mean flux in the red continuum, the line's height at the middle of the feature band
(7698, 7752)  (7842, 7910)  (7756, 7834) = 0.01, 0.578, 0.662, 0.617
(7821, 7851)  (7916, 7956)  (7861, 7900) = -0.03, 0.622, 0.684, 0.65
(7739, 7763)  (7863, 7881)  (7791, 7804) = 0.03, 0.593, 0.653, 0.616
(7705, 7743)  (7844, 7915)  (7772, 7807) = 0.05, 0.603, 0.661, 0.627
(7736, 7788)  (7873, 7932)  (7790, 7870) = 0.01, 0.596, 0.674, 0.634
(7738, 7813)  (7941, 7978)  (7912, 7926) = 0.05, 0.601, 0.706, 0.683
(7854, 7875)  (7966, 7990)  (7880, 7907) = -0.04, 0.644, 0.72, 0.663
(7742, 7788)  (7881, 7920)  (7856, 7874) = 0.02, 0.59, 0.678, 0.655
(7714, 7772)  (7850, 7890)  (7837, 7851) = 0.04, 0.598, 0.656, 0.644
